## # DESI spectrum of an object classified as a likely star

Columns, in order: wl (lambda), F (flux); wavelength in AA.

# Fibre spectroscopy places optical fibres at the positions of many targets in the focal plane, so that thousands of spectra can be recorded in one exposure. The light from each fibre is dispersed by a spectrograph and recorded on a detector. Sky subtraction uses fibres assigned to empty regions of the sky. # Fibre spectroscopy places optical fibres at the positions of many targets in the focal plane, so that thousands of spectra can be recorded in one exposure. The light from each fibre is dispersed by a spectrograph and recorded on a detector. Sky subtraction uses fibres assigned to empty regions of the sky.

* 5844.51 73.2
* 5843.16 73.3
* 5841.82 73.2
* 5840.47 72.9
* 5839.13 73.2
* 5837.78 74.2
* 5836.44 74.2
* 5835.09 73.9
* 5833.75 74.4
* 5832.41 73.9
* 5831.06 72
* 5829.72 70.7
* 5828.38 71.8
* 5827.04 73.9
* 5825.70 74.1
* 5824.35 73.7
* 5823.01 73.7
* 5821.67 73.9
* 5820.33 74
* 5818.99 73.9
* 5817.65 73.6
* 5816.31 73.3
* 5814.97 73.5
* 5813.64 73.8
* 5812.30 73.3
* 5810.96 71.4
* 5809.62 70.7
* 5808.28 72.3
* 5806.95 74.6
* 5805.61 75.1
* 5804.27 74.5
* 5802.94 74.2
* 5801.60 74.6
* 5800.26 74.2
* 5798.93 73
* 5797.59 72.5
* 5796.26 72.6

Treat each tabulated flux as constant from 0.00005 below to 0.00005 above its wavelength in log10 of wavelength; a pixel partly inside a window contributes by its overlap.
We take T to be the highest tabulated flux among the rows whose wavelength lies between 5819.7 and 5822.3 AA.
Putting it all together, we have 74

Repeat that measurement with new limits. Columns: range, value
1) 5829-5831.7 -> 72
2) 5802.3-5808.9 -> 75.1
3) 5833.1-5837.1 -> 74.4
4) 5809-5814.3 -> 73.8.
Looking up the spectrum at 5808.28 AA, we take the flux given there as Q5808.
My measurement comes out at 72.3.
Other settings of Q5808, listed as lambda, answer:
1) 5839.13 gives 73.2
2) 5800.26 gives 74.2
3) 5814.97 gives 73.5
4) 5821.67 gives 73.9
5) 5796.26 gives 72.6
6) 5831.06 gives 72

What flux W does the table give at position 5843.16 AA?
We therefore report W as 73.3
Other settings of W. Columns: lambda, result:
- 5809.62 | 70.7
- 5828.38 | 71.8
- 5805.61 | 75.1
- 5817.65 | 73.6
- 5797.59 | 72.5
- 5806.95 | 74.6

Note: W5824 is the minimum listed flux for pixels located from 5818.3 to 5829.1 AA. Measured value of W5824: 71.8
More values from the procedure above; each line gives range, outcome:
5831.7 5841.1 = 72.9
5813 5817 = 73.3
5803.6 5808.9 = 72.3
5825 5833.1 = 70.7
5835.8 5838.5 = 74.2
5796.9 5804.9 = 72.5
